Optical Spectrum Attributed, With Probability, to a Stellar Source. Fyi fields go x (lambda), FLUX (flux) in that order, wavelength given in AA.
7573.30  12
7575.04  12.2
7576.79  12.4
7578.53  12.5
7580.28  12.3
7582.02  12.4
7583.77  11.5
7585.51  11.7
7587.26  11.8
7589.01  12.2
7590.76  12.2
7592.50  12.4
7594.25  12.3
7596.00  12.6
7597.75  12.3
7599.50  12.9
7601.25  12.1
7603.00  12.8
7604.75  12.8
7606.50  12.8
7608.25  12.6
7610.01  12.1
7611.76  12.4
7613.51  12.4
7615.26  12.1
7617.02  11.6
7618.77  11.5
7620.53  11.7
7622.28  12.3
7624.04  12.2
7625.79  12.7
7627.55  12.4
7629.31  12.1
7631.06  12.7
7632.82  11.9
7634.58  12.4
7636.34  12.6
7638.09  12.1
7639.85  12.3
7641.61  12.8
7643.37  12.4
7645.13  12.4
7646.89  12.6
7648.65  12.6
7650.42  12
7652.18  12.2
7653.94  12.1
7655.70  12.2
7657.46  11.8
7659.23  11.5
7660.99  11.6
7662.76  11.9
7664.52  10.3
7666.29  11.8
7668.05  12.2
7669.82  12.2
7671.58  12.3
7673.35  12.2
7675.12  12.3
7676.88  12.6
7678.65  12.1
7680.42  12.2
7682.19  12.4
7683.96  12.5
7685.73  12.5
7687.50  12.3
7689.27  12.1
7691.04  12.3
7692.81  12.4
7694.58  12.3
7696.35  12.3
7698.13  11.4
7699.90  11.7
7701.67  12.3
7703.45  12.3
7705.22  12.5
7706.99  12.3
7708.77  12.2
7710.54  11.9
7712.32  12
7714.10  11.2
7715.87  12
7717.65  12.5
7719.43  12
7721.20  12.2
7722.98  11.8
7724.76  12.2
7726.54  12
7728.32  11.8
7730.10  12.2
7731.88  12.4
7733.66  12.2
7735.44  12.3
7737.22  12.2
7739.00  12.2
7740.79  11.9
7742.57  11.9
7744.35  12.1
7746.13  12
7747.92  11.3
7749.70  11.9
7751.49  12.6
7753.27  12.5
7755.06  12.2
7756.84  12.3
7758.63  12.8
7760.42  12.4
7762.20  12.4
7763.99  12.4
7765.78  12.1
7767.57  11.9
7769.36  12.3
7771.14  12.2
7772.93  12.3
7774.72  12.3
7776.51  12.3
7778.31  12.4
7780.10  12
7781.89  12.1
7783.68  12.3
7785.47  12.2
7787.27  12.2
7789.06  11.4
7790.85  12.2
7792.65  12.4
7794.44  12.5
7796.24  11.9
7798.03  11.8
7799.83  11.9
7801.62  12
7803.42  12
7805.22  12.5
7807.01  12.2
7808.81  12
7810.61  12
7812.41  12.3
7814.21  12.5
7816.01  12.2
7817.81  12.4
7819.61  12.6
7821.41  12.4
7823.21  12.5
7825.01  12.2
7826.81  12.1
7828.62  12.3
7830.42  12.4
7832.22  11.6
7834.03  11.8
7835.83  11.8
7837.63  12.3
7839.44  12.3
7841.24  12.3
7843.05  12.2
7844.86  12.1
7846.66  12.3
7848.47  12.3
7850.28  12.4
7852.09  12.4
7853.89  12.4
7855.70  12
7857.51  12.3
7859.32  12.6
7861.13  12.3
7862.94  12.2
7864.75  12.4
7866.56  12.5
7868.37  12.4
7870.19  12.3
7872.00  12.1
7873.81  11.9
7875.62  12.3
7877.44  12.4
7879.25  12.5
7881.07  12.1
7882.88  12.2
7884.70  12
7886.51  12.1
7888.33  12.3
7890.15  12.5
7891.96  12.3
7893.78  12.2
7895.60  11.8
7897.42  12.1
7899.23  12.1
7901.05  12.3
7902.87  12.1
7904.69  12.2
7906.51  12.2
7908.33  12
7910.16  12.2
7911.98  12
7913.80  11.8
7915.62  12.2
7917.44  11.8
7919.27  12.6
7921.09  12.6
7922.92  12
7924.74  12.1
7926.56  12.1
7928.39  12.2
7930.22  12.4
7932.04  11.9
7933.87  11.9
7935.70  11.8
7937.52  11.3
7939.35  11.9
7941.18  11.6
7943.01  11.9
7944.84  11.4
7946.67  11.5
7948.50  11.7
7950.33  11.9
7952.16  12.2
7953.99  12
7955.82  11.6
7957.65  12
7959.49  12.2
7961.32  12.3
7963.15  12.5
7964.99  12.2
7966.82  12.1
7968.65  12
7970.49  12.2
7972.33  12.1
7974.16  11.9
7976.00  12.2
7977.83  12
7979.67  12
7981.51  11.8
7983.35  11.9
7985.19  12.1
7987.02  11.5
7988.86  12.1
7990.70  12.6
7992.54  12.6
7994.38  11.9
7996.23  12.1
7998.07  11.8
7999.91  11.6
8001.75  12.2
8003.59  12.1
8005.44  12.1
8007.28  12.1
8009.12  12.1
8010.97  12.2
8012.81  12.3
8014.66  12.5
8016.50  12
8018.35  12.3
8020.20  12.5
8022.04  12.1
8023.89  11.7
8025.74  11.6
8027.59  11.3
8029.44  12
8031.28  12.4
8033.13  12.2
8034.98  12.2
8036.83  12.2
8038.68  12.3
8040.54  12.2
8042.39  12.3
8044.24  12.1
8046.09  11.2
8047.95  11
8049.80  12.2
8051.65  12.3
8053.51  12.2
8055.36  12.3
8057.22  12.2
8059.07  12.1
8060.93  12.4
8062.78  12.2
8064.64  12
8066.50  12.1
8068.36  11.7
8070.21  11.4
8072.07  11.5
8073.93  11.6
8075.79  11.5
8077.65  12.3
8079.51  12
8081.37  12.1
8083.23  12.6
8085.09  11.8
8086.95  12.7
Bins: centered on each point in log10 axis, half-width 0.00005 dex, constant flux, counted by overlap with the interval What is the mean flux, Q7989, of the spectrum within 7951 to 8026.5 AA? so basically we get 12.1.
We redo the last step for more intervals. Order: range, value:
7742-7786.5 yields 12.2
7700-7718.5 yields 12.1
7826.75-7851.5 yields 12.2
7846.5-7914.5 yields 12.2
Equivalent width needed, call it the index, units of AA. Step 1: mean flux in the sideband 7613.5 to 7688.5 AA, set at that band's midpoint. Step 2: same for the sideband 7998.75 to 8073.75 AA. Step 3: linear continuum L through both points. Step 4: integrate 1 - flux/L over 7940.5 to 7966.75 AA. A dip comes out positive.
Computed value 0.3 AA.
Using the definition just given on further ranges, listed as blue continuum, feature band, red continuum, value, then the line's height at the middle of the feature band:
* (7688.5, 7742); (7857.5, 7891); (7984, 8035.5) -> -0.5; 12.1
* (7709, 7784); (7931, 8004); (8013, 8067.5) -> 0.8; 12.1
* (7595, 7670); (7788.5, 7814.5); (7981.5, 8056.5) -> 0.1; 12.1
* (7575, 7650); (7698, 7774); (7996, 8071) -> 0.6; 12.2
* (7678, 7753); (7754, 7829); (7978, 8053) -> -0.8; 12.1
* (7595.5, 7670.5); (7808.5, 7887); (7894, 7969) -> -1.1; 12.1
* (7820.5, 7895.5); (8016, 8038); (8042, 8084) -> -0.1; 12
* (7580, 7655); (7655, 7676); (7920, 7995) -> 0.7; 12.2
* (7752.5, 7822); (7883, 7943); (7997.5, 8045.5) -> 0.4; 12.2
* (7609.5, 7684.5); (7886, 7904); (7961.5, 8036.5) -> -0.1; 12.1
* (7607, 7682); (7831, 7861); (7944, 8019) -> -0.3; 12.1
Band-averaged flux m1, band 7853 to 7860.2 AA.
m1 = 12.3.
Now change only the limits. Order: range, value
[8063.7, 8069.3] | 11.9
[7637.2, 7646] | 12.4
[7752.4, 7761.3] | 12.4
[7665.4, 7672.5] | 12.1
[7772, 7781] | 12.3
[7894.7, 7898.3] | 11.9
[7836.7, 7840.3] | 12.3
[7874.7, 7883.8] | 12.3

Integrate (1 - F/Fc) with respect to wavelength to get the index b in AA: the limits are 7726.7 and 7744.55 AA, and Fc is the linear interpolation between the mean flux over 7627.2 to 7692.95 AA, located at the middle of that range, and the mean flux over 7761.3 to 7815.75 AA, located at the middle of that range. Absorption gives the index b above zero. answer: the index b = 0.1 AA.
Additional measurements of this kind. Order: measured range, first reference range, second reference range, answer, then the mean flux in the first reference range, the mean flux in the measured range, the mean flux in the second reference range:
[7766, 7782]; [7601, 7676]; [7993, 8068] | -0.1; 12.2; 12.2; 12.1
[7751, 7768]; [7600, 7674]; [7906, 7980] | -0.4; 12.2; 12.4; 12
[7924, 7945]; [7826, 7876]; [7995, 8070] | 0.4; 12.2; 11.9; 12.1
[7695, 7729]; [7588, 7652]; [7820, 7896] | 0.7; 12.3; 12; 12.2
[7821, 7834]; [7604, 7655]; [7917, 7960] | -0.1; 12.3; 12.2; 11.9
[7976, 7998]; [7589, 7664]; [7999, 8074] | 0.0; 12.3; 12.1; 12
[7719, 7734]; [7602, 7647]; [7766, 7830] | 0.2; 12.3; 12.1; 12.2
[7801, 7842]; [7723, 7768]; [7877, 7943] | -0.2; 12.2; 12.2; 12.1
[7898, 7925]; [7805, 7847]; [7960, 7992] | 0.0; 12.2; 12.1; 12.1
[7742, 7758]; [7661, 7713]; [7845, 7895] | 0.1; 12.1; 12.1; 12.3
